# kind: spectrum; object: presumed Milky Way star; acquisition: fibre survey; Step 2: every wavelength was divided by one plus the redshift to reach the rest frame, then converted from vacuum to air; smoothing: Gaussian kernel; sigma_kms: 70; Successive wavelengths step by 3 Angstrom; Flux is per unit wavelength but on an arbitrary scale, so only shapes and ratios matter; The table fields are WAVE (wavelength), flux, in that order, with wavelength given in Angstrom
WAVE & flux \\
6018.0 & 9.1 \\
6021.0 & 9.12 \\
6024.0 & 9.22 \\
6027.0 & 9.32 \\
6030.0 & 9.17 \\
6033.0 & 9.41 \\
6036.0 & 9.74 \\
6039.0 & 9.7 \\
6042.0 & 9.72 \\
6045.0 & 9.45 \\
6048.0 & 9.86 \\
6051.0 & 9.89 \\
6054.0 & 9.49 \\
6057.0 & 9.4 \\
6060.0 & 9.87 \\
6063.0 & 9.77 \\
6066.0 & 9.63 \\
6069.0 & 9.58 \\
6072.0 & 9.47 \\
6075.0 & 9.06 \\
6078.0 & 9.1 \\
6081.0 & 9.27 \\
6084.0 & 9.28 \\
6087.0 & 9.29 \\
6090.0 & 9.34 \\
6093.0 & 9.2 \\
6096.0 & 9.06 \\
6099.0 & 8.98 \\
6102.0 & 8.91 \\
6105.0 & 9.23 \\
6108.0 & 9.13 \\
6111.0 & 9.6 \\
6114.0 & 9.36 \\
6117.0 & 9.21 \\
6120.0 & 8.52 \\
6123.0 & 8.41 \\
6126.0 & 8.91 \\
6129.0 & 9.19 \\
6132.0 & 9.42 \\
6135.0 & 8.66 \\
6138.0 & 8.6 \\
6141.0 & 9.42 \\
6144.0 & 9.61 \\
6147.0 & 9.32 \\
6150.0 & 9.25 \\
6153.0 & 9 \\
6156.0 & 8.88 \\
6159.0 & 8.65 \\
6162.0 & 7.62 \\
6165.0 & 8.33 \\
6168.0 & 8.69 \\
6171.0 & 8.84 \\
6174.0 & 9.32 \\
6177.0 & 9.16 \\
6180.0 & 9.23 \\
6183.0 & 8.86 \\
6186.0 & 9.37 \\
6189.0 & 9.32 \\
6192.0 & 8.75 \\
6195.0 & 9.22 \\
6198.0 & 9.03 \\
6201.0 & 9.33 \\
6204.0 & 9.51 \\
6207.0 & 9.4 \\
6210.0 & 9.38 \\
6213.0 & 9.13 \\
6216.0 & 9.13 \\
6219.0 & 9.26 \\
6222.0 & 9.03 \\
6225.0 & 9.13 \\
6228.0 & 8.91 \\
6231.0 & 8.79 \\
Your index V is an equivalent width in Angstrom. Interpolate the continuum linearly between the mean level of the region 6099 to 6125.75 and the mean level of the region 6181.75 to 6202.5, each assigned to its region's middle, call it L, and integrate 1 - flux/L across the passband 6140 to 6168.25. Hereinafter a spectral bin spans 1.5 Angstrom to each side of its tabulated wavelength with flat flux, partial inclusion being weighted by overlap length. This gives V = 0.6 Angstrom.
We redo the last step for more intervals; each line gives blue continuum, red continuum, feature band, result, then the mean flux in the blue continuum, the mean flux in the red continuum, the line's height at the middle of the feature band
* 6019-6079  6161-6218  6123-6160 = 0.6 Angstrom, 9.5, 9.05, 9.2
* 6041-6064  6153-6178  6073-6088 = 0.4 Angstrom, 9.68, 8.7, 9.43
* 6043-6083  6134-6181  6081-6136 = 0.8 Angstrom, 9.53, 8.91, 9.23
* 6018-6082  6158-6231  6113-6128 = 0.6 Angstrom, 9.48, 9.02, 9.26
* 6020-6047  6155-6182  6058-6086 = -0.6 Angstrom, 9.44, 8.75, 9.24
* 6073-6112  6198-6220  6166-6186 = 0.5 Angstrom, 9.19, 9.29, 9.26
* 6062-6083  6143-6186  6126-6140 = 0.2 Angstrom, 9.4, 8.92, 9.08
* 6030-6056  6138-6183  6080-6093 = 0.1 Angstrom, 9.62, 8.94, 9.37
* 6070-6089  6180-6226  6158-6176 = 1.2 Angstrom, 9.26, 9.19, 9.21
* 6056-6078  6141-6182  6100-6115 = 0.0 Angstrom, 9.51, 8.93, 9.26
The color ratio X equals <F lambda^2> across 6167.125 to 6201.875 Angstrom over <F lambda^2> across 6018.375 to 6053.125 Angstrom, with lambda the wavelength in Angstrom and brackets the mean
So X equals 1.0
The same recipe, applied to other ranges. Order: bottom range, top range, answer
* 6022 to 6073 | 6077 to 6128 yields 0.97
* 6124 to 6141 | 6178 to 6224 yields 1.05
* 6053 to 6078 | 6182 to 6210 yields 1.01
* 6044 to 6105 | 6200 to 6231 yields 1.03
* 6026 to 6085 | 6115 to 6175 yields 0.96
